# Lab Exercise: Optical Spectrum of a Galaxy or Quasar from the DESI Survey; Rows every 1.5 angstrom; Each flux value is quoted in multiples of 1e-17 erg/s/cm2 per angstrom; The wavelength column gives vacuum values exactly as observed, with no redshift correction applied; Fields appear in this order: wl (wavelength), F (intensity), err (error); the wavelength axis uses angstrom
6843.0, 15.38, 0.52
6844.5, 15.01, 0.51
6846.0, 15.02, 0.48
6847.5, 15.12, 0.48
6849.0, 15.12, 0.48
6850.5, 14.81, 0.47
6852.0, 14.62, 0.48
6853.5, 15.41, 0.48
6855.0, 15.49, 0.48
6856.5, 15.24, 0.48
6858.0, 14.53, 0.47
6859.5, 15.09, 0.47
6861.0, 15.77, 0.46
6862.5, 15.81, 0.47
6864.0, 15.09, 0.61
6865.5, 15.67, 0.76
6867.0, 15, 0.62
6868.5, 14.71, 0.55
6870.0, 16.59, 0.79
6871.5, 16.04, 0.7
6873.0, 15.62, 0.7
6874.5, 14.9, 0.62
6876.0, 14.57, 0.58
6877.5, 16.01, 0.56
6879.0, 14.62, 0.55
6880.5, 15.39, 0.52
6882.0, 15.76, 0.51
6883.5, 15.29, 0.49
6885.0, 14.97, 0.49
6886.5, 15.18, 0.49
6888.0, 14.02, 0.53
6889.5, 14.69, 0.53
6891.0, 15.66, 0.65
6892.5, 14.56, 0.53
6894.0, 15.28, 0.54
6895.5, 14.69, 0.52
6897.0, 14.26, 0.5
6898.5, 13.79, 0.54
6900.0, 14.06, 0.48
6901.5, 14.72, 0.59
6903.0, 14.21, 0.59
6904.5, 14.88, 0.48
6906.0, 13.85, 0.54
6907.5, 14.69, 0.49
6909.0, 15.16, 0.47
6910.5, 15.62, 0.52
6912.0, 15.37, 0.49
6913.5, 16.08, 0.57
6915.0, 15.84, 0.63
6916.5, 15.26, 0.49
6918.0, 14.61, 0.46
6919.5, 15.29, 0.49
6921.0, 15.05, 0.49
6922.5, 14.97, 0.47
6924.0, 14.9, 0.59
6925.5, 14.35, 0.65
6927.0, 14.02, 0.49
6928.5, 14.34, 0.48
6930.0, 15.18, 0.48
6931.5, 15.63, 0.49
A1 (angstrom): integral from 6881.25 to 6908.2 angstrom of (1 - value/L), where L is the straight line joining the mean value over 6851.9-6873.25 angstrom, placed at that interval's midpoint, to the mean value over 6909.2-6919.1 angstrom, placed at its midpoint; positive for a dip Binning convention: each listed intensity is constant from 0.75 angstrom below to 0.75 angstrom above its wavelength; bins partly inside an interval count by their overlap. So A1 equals 1.3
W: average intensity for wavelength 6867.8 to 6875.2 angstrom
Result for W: 15.6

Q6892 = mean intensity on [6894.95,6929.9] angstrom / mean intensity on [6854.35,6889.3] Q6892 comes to 1.0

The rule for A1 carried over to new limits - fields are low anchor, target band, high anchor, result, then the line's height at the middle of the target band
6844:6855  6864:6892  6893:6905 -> -1.0 angstrom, 14.7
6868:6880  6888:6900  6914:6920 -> 0.6 angstrom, 15.3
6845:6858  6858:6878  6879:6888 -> -0.4 angstrom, 15.1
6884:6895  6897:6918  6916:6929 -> 0.0 angstrom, 14.8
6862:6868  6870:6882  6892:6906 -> -0.3 angstrom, 15.1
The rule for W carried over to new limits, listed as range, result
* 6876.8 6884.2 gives 15.4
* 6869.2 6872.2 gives 16.3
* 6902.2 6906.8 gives 14.3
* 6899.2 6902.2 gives 14.4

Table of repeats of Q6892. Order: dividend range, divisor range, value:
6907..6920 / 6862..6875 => 0.99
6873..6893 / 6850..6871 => 0.99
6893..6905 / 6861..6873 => 0.93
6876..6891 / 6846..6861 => 1.00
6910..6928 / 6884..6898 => 1.02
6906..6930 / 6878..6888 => 0.99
